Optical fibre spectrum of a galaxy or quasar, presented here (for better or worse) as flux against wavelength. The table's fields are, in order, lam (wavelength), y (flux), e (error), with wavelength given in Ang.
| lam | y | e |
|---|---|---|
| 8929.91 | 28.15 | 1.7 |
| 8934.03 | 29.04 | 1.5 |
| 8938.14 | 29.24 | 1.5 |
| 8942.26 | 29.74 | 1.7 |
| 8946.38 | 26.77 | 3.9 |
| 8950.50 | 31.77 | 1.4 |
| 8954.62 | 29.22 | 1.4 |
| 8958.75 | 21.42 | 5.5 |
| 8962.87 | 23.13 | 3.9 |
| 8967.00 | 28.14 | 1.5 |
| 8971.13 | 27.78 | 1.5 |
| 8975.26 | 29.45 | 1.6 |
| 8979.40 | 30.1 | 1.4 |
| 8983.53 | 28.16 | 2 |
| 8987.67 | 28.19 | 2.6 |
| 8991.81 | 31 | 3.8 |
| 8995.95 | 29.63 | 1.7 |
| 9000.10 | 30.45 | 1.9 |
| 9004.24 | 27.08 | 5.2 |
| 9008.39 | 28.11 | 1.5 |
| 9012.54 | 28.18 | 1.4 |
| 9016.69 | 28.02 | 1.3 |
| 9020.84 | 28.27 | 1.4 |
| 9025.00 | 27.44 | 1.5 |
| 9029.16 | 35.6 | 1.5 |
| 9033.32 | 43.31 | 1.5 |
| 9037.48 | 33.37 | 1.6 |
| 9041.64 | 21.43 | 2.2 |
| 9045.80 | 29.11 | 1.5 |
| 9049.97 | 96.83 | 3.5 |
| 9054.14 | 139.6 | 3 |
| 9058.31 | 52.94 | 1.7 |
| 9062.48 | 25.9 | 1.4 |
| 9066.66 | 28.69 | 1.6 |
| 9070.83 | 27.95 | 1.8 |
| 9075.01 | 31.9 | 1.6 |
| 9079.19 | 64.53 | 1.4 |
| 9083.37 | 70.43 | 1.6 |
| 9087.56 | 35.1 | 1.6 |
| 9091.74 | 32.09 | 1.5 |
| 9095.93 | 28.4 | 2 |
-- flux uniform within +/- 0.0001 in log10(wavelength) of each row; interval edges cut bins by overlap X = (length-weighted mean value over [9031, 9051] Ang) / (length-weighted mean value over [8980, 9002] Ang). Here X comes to 1.42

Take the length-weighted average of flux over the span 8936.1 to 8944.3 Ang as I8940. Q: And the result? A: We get 29.5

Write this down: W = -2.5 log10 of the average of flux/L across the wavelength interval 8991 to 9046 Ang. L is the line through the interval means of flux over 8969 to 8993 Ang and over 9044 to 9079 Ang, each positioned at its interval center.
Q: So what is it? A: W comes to 0.32 mag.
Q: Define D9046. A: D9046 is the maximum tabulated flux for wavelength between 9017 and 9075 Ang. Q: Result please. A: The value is 139.6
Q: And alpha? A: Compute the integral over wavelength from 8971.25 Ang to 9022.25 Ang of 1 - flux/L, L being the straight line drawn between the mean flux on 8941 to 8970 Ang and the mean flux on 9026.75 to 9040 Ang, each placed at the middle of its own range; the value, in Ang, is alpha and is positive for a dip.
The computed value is 5.1 Ang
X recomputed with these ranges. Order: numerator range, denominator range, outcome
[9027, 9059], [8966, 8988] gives 1.97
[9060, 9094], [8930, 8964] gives 1.43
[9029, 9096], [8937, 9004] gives 1.69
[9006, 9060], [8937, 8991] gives 1.62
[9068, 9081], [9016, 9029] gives 1.39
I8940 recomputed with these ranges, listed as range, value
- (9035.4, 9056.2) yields 64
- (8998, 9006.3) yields 28.8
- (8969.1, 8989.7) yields 28.7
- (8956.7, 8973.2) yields 25.1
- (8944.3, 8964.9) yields 26.5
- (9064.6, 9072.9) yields 28.3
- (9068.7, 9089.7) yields 45.9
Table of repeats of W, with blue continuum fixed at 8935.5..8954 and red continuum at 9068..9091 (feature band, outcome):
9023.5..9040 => 0.13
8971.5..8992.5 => 0.15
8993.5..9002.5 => 0.18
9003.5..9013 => 0.30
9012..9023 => 0.31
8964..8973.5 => 0.17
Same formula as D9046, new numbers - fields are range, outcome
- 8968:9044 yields 43.31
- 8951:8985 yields 30.1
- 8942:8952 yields 31.77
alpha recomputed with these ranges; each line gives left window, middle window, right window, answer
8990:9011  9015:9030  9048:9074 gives 4.2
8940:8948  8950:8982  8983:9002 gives 1.6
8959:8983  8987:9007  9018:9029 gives -0.8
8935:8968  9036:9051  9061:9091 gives -1.9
